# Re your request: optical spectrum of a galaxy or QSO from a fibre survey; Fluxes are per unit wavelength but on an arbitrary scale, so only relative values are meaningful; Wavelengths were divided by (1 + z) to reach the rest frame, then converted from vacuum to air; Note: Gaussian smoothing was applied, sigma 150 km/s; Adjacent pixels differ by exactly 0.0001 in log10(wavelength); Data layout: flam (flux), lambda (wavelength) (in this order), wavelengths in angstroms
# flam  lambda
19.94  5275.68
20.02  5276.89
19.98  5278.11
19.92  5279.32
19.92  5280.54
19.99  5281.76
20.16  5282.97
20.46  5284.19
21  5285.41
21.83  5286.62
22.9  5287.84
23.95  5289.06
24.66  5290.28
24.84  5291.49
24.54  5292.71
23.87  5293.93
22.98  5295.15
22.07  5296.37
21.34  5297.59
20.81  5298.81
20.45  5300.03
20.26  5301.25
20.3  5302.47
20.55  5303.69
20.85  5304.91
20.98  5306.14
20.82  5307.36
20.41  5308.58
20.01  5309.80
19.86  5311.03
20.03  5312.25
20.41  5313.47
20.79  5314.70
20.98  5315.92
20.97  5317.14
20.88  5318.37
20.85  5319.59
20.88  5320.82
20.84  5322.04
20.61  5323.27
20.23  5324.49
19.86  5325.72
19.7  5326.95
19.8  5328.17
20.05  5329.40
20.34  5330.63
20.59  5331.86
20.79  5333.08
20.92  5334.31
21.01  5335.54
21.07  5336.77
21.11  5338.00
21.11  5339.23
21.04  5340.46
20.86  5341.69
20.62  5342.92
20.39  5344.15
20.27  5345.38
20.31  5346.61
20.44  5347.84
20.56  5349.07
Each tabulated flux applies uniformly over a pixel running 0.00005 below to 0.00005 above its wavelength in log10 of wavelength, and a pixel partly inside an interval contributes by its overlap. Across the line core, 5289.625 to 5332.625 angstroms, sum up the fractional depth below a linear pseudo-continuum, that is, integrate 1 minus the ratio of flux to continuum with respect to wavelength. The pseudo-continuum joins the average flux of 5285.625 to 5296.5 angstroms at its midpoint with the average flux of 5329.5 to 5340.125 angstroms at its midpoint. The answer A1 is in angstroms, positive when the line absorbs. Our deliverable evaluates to 2.3 angstroms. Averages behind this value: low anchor 23.5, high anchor 20.8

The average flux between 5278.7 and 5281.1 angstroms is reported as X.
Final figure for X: 19.9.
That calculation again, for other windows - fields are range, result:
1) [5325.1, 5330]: 19.8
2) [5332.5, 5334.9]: 20.8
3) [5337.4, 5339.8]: 21.1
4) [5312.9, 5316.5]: 20.7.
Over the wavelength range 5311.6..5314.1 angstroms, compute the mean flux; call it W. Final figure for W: 20.2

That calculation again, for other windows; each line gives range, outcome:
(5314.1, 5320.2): 20.9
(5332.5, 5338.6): 21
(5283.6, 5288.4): 21.5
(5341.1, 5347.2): 20.5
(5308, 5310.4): 20.2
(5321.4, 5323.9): 20.8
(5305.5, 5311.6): 20.4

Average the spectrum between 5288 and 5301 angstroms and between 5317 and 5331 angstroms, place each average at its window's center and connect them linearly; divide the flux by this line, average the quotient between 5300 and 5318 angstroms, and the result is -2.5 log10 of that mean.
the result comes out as 0.058 mag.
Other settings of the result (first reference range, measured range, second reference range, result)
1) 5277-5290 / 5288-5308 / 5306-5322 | -0.06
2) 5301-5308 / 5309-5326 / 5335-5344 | 0.01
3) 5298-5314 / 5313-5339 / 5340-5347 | 0.00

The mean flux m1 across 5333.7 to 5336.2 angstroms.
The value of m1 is 20.9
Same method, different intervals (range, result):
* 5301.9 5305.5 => 20.6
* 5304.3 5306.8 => 20.9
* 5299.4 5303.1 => 20.4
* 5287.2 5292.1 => 24.1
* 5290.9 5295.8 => 24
